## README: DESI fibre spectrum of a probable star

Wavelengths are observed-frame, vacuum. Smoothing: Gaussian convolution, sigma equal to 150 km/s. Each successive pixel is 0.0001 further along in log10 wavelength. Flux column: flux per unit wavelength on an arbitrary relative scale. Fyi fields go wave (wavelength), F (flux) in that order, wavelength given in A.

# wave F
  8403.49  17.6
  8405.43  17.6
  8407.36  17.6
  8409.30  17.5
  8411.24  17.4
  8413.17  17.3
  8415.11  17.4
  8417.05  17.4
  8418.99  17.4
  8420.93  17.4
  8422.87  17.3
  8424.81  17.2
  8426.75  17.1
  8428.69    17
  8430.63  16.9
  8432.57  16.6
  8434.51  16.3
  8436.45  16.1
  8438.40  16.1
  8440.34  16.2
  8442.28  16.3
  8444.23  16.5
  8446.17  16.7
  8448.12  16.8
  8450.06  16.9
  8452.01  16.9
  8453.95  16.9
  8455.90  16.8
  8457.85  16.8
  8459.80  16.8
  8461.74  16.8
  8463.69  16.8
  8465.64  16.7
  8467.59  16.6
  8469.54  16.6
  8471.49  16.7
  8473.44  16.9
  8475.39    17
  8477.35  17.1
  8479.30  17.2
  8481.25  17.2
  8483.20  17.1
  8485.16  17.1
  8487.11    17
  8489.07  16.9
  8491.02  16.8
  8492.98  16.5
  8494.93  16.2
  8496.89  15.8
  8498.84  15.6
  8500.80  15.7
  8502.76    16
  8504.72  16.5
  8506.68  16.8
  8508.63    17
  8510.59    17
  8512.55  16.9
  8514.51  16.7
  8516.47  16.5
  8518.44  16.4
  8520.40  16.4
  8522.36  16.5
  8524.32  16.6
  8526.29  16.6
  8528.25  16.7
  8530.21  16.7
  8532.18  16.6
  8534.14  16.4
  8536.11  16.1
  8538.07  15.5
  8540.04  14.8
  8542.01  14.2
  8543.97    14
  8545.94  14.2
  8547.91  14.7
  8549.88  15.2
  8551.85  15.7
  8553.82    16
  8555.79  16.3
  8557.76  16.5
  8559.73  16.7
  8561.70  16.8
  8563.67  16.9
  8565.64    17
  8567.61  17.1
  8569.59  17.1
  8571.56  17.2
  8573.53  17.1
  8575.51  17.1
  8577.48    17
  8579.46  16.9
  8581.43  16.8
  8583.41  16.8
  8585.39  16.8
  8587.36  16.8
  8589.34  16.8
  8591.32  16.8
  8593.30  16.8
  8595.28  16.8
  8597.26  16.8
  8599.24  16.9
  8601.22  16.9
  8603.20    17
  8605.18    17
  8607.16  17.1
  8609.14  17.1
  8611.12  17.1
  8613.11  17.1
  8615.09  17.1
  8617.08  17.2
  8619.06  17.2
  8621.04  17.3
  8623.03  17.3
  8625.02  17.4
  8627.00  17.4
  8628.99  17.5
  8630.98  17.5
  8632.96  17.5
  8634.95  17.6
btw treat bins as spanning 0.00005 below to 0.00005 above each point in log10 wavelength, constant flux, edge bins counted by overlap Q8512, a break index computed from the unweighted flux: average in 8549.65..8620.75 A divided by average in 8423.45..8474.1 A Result 1.0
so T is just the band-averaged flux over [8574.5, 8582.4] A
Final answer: 17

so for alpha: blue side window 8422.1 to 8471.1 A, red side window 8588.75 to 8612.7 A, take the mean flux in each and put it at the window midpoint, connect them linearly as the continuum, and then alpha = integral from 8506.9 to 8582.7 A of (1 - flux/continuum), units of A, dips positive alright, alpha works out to 2.38 A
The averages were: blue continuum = 16.7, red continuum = 16.9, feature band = 16.3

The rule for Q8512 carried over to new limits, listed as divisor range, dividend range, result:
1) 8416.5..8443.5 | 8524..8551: 0.93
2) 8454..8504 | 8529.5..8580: 0.97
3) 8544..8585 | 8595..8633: 1.05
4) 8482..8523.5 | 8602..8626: 1.04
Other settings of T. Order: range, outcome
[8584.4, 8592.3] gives 16.8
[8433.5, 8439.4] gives 16.2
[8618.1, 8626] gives 17.3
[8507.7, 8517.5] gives 16.8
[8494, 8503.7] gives 15.9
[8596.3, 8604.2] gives 16.9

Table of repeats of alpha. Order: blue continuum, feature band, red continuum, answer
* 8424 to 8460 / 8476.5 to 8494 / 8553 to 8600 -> -0.3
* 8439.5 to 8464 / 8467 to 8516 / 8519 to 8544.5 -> -1.0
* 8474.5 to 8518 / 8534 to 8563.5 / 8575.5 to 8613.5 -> 2.2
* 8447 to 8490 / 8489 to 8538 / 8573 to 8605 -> 1.3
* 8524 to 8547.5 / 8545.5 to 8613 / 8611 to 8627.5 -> -0.8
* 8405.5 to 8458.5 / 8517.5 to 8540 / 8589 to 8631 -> 0.9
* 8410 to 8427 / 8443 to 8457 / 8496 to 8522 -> 0.2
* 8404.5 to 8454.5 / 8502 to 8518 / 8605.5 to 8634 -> 0.4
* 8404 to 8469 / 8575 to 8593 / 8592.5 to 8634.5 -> 0.3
